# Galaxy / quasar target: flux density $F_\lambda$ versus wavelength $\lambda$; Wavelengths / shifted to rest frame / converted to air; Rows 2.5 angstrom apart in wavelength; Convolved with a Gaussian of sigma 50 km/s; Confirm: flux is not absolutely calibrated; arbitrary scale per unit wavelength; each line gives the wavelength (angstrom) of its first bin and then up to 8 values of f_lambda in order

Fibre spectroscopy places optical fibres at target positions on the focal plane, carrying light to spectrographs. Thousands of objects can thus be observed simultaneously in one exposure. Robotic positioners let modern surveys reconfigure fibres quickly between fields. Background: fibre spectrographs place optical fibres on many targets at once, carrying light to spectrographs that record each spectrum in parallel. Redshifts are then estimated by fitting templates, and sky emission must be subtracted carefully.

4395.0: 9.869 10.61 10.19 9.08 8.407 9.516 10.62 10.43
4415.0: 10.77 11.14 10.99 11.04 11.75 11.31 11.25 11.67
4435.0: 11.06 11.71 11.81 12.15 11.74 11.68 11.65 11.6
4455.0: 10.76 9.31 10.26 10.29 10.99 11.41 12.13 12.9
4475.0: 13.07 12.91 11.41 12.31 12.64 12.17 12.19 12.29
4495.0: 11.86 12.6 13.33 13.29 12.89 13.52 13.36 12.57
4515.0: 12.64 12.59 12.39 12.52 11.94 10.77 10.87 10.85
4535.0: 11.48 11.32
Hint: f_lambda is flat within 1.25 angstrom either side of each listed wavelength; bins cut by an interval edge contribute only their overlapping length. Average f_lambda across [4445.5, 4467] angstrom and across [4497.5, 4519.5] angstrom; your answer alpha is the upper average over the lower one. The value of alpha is 1.19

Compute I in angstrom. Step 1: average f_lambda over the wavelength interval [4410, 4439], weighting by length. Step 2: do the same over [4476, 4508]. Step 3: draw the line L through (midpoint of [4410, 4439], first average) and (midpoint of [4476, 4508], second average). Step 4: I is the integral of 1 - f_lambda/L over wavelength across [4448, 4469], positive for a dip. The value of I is 1.8 angstrom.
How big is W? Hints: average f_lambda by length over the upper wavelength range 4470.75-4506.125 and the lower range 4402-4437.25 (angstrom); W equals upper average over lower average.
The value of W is 1.2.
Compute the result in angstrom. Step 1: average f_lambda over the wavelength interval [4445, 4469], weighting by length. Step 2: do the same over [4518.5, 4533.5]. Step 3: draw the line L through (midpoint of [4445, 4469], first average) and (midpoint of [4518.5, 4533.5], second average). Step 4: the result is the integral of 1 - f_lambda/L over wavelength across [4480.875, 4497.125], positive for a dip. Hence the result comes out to -1.5 angstrom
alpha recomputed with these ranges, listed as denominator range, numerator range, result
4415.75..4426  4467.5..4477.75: 1.12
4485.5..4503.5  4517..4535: 0.93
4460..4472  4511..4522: 1.12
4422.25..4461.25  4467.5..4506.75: 1.11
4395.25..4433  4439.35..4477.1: 1.09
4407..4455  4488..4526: 1.12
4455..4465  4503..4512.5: 1.29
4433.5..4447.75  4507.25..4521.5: 1.09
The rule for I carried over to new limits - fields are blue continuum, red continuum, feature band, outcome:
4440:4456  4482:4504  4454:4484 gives 1.41 angstrom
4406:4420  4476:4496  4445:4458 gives 0.28 angstrom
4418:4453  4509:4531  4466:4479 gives -0.69 angstrom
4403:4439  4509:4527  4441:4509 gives -1.34 angstrom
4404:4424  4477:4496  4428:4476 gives -0.40 angstrom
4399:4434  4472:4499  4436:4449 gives -0.62 angstrom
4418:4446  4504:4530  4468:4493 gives -0.72 angstrom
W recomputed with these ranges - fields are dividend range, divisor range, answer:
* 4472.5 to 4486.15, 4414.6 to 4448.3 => 1.09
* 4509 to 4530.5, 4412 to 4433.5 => 1.09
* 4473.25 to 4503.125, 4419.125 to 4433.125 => 1.10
